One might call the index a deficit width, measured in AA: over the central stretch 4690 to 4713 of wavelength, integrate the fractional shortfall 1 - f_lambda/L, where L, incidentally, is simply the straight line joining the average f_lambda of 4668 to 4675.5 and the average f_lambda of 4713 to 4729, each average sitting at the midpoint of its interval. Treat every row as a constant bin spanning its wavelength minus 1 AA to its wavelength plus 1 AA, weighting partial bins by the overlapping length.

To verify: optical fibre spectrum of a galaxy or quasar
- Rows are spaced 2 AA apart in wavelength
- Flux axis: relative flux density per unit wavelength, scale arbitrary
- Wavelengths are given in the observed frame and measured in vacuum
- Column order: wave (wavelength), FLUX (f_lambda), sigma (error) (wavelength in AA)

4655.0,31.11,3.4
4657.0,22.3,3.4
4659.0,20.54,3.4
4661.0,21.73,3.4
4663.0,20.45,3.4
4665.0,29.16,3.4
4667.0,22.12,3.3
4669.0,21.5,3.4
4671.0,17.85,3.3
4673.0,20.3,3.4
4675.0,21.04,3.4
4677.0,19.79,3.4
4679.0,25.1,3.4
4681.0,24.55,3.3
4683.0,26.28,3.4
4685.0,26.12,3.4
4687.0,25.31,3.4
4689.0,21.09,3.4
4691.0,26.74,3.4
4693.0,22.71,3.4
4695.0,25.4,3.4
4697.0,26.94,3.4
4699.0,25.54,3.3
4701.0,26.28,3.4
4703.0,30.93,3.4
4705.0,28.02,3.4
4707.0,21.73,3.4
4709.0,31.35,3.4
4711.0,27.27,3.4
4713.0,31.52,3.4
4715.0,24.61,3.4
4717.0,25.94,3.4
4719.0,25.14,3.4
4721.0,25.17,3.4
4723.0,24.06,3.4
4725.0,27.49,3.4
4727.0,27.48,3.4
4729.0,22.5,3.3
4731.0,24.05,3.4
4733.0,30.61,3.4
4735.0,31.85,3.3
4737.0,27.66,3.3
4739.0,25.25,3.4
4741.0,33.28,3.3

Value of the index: -3.2 AA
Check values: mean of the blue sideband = 20.1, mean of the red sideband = 25.9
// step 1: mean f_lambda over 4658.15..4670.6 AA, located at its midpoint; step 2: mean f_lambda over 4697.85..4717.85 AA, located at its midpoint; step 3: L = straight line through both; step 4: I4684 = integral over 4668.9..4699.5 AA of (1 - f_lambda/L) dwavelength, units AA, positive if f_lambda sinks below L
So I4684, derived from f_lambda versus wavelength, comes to 1.4 AA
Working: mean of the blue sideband 22.4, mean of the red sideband 27.3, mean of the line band 23.5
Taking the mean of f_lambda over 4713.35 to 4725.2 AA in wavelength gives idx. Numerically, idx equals 25.6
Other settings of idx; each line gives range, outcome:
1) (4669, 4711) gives 24.6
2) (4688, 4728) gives 26.3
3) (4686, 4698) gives 24.7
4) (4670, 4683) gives 21.8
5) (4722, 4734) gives 26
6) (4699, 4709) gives 27.1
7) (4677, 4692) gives 24.7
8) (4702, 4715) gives 28.2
